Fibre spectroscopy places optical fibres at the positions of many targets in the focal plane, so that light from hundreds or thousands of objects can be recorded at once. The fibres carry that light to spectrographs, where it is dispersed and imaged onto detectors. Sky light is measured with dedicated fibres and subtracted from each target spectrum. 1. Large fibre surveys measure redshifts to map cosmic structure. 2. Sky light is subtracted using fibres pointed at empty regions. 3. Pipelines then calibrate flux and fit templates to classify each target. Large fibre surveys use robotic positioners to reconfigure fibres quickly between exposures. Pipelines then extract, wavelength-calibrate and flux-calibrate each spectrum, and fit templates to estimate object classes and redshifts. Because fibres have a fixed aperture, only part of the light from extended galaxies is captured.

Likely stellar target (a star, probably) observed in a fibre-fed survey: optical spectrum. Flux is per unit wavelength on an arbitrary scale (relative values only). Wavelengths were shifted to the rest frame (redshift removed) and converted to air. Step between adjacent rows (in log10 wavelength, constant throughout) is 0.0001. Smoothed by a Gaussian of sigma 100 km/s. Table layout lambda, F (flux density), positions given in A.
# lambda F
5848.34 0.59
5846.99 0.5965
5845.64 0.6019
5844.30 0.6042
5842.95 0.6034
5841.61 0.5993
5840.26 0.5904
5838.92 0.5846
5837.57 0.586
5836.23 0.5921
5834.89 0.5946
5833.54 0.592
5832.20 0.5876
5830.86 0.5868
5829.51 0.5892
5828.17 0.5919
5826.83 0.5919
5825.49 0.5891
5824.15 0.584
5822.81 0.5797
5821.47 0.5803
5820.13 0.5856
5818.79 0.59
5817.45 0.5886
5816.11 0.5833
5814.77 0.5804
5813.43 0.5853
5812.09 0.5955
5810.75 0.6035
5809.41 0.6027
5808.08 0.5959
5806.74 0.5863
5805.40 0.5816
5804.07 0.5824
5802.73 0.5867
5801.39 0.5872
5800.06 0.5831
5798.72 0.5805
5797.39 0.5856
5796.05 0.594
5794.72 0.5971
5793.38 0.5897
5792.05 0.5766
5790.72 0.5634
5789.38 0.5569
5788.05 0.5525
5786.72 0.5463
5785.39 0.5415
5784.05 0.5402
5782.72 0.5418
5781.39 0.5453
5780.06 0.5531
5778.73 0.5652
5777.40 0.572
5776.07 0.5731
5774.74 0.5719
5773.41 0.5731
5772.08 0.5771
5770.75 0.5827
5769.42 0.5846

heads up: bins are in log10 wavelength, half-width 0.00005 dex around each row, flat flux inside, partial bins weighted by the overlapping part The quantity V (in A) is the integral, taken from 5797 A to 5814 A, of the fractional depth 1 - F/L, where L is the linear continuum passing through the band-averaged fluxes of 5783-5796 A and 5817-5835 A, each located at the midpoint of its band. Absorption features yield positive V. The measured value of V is -0.4 A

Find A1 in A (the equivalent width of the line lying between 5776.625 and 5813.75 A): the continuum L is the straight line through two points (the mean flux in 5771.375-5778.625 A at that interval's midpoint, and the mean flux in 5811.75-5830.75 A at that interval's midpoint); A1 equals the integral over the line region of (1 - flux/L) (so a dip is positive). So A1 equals 0.3 A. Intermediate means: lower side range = 0.573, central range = 0.575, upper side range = 0.587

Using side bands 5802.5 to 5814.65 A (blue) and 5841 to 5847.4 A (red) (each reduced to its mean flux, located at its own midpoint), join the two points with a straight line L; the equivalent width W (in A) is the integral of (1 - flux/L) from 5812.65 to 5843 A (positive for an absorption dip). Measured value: 0.4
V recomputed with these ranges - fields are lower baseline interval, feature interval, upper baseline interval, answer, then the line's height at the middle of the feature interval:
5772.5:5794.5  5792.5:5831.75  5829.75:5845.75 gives -0.69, 0.578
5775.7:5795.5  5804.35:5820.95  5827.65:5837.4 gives -0.33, 0.578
